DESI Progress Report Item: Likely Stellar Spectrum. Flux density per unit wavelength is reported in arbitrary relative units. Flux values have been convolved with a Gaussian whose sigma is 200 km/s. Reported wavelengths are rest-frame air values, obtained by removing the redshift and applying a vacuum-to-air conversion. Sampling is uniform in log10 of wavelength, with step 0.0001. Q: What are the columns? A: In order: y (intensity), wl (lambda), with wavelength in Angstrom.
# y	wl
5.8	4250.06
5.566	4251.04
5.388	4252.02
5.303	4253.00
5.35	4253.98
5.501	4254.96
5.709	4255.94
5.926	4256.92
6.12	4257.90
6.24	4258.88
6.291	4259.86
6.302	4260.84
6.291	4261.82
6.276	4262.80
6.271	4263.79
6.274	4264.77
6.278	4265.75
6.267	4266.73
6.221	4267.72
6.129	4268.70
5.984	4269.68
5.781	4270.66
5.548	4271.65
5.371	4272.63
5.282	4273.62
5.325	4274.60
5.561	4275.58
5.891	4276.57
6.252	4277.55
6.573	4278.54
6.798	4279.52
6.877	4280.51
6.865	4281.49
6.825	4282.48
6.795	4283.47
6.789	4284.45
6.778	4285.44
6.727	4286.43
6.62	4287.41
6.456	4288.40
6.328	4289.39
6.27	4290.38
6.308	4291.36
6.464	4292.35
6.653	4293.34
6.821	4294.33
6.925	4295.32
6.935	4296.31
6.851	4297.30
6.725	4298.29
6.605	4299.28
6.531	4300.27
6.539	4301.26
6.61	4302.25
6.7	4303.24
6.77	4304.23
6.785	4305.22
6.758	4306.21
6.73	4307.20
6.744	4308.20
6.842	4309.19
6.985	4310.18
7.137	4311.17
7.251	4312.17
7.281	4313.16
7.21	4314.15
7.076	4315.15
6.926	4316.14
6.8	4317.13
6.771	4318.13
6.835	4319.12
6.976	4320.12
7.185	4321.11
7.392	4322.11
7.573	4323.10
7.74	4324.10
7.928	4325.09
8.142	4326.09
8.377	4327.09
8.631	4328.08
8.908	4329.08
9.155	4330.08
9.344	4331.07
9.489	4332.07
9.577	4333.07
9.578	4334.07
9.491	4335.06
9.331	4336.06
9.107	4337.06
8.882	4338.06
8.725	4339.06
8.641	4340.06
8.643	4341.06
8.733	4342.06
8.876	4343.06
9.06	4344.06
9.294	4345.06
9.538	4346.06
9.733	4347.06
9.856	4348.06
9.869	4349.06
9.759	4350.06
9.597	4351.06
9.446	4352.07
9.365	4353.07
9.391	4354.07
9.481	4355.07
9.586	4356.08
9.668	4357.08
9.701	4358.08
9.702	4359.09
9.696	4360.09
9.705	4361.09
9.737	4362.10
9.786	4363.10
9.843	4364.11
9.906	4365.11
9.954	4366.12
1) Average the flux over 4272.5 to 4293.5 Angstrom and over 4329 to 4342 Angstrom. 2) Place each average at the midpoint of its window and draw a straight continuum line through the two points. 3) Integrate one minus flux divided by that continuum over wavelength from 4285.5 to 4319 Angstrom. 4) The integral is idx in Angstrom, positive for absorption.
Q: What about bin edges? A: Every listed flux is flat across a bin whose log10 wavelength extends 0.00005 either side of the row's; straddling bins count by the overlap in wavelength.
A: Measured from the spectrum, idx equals 2.7 Angstrom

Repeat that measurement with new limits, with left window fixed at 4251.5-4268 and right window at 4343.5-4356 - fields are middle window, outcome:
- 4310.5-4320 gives 1.33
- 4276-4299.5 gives 1.53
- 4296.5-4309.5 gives 1.66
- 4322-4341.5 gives 0.15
